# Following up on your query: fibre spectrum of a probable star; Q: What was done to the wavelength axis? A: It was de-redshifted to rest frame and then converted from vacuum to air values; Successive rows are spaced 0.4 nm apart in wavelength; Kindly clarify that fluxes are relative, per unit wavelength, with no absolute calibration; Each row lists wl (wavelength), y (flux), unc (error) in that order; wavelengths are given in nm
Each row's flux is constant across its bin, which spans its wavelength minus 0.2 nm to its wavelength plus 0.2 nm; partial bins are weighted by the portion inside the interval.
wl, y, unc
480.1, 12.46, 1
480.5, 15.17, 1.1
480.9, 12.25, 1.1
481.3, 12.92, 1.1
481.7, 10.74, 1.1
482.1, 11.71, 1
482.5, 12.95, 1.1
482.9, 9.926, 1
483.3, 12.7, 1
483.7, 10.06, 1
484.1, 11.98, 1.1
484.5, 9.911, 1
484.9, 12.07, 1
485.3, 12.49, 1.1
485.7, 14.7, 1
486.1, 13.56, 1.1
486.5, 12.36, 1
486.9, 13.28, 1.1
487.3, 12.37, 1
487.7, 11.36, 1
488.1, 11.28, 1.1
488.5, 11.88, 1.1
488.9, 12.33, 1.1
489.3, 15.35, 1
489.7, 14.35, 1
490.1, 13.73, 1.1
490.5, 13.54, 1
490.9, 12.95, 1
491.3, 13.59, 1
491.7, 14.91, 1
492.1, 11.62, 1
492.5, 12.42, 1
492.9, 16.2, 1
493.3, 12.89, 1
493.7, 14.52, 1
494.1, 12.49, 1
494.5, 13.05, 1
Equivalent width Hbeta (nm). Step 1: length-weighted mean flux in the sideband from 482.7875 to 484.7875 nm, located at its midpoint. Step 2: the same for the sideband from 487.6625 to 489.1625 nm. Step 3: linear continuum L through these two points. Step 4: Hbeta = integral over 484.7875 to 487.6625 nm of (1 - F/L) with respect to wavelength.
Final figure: -0.36 nm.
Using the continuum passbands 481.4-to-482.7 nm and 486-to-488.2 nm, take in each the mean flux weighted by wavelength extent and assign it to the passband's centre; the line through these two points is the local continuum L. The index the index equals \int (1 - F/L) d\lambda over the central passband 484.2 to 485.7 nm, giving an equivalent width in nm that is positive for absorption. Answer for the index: 0.03 nm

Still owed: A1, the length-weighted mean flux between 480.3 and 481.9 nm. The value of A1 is 12.8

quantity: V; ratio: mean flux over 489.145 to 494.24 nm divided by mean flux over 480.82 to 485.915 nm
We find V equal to 1.16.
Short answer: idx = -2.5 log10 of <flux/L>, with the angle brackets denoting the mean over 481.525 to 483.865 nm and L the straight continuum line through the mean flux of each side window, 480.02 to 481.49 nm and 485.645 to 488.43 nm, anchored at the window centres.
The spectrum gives 0.15 mag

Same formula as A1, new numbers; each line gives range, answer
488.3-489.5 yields 13.2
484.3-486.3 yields 12.5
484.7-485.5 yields 12.3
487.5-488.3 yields 11.3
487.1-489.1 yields 11.8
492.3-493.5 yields 13.8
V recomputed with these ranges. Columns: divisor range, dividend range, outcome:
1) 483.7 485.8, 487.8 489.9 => 1.09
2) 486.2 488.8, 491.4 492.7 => 1.07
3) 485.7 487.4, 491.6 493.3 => 1.04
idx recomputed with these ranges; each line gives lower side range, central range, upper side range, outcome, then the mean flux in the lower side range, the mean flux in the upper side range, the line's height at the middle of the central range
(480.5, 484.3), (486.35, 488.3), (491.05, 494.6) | 0.05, 11.9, 13.5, 12.7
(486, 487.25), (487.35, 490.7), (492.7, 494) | 0.04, 12.9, 14.4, 13.5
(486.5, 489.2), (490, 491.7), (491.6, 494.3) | -0.05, 12.2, 13.5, 13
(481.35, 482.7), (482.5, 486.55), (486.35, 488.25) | 0.00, 11.9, 12.1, 12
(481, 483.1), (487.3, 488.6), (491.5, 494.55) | 0.10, 11.7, 13.5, 12.7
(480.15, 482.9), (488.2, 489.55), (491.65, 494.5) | 0.00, 12.4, 13.5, 13.1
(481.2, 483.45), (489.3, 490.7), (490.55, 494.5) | -0.08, 11.8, 13.5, 13.1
